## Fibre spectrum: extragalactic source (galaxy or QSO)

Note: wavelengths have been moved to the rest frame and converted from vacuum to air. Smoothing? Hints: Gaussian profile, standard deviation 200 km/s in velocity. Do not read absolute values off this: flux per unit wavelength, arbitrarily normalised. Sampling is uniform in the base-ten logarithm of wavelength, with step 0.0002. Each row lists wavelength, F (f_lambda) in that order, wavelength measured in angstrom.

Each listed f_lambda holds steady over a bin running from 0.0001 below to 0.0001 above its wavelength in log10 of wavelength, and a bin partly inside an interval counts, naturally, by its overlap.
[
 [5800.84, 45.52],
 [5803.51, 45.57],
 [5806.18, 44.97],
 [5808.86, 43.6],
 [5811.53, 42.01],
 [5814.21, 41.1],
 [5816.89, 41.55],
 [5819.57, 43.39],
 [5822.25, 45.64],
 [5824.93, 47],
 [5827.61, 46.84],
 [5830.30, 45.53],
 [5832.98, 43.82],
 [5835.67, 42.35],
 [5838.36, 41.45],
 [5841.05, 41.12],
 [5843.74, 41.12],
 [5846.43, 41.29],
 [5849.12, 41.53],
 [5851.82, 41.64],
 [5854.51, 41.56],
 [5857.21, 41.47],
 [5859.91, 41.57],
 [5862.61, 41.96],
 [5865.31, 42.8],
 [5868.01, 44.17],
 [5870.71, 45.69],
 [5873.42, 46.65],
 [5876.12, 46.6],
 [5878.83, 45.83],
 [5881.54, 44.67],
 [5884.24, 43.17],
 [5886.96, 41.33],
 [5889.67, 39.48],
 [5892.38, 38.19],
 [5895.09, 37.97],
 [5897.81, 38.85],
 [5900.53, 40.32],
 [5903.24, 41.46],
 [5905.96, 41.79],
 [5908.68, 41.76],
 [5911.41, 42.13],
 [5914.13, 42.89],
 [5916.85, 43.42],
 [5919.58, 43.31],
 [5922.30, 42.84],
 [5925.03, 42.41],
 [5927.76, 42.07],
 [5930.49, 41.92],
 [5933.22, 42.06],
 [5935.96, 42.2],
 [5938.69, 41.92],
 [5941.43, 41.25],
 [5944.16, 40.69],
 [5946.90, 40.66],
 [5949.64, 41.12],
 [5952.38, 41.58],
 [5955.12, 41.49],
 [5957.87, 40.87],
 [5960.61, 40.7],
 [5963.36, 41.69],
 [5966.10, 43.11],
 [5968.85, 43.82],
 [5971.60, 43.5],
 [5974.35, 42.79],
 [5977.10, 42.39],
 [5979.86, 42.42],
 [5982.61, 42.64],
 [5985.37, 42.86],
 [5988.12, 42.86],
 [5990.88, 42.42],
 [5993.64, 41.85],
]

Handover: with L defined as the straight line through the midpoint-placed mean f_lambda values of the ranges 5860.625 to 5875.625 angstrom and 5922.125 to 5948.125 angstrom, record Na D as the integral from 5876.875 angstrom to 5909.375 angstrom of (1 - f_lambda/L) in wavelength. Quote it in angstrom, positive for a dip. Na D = 1.52 angstrom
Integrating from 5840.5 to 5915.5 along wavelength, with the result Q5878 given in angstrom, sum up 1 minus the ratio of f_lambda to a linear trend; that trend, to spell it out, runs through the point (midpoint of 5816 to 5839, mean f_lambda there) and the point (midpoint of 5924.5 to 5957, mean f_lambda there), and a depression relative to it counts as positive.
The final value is 1.7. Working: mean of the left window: 44.3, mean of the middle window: 42.1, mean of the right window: 41.6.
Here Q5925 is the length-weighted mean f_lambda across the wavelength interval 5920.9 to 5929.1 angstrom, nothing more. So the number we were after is 42.5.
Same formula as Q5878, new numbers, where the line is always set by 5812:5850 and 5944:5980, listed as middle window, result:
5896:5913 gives 0.6 angstrom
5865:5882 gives -1.1 angstrom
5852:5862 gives 0.3 angstrom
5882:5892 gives 0.3 angstrom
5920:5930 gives 0.0 angstrom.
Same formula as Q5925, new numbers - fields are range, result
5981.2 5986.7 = 42.7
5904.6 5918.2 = 42.4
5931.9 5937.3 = 42.1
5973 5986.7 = 42.6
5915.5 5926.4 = 43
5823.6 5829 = 46.9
